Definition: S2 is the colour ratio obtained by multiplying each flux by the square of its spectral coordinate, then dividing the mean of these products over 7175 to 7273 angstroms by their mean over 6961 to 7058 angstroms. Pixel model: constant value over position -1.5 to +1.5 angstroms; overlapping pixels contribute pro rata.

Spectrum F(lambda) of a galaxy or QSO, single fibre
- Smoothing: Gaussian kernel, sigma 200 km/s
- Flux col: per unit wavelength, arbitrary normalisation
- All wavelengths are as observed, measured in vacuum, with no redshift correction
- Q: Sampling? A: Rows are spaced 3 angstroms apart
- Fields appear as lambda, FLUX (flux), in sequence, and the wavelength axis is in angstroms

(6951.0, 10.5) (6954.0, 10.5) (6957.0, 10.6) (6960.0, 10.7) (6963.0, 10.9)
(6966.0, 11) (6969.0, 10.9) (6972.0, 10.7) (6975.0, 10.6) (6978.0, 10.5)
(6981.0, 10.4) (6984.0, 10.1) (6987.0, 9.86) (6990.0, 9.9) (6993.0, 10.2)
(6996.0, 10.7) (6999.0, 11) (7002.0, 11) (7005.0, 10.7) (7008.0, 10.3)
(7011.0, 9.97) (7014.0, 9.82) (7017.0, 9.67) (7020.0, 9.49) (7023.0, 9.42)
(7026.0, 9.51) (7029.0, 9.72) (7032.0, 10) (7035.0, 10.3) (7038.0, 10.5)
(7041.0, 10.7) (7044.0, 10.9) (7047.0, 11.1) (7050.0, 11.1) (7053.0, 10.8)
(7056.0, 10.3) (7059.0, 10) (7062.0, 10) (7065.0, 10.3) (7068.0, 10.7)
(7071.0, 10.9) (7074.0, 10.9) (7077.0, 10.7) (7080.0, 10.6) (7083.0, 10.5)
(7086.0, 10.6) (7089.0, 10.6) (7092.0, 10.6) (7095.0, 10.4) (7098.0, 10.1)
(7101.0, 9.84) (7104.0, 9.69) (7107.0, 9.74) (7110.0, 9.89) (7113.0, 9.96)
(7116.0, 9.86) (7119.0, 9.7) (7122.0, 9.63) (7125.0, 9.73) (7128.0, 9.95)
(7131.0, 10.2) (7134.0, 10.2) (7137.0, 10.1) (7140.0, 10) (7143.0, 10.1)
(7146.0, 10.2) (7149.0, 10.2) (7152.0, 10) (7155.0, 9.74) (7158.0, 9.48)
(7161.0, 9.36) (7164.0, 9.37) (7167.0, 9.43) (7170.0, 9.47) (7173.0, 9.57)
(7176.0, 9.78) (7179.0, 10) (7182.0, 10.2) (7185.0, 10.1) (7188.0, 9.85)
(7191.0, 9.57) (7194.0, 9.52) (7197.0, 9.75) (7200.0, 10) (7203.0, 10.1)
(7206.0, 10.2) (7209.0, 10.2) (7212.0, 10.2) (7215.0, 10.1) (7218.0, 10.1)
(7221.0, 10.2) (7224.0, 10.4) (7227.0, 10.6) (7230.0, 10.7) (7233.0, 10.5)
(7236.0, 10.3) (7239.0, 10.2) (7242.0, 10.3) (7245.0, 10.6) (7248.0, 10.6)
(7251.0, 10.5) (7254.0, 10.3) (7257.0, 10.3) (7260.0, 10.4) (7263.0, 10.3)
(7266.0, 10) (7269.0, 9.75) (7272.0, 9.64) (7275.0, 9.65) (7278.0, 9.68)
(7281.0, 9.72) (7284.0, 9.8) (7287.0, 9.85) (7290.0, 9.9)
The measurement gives 1.04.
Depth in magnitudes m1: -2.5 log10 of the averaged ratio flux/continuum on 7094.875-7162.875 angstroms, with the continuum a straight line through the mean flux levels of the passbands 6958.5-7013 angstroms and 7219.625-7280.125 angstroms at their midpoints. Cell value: 0.05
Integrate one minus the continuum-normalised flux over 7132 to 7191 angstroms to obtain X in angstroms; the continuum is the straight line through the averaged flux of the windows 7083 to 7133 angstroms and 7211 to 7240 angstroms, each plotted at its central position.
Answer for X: 1.92 angstroms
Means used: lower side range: 10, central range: 9.85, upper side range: 10.3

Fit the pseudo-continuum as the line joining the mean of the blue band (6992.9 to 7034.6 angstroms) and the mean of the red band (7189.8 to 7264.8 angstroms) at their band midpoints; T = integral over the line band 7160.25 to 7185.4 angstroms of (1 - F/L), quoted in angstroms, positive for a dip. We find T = 1.3 angstroms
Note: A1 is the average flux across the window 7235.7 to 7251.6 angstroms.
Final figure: 10.4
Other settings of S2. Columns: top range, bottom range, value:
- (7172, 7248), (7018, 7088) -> 1.02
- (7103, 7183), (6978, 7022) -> 1.00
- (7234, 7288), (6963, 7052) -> 1.05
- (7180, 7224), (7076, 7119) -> 1.01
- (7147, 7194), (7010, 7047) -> 1.01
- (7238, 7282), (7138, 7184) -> 1.06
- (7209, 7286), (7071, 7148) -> 1.04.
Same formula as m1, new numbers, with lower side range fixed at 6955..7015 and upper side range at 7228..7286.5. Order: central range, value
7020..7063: 0.015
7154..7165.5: 0.089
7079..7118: 0.020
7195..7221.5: 0.016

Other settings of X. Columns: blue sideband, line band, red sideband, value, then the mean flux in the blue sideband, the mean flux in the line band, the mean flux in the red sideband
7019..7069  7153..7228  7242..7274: 2.65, 10.3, 9.89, 10.2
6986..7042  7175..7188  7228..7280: 0.24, 10.1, 10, 10.2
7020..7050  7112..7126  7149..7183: 0.17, 10.2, 9.77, 9.69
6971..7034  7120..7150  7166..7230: 0.07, 10.2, 10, 9.99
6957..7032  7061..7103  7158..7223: -1.58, 10.3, 10.5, 9.86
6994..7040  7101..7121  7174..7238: 0.64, 10.1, 9.8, 10.1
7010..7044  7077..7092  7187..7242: -0.86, 9.96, 10.6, 10.1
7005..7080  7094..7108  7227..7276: 0.48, 10.3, 9.95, 10.3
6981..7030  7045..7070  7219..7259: -0.94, 10.1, 10.6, 10.4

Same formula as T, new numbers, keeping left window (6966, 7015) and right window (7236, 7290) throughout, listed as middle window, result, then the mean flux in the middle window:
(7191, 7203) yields 0.5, 9.78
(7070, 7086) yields -0.6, 10.7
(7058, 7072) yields 0.0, 10.4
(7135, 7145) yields 0.2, 10.1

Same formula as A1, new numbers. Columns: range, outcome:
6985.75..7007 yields 10.5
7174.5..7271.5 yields 10.2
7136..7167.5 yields 9.82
